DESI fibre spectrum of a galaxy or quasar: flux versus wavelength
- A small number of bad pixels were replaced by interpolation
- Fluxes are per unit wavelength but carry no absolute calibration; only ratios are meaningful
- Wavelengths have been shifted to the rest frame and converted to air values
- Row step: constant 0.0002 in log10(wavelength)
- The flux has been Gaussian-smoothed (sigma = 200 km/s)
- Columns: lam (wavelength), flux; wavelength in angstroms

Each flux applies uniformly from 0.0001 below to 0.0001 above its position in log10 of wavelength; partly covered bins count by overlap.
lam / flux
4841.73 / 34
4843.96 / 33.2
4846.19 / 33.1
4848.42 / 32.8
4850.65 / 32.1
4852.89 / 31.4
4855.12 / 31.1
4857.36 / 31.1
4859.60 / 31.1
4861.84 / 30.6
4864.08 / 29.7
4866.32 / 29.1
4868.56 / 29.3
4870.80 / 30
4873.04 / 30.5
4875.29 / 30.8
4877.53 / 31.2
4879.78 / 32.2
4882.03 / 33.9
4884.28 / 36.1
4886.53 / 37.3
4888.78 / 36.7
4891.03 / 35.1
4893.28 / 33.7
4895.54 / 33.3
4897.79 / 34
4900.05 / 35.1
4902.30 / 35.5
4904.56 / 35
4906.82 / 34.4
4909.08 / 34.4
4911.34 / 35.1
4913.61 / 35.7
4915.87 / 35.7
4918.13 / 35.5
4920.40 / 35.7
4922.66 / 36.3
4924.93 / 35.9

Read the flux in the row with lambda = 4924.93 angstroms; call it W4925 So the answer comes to 35.9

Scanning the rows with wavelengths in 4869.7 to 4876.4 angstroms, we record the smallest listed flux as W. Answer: 30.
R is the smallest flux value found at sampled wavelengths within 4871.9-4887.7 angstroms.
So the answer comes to 30.5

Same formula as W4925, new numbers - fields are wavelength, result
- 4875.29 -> 30.8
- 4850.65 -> 32.1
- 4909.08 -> 34.4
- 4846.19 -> 33.1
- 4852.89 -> 31.4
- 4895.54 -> 33.3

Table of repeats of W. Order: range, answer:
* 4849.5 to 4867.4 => 29.1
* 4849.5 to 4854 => 31.4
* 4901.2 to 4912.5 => 34.4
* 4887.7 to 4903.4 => 33.3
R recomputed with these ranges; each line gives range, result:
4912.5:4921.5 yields 35.5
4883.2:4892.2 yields 35.1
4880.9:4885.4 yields 33.9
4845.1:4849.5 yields 32.8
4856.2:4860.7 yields 31.1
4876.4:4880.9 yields 31.2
